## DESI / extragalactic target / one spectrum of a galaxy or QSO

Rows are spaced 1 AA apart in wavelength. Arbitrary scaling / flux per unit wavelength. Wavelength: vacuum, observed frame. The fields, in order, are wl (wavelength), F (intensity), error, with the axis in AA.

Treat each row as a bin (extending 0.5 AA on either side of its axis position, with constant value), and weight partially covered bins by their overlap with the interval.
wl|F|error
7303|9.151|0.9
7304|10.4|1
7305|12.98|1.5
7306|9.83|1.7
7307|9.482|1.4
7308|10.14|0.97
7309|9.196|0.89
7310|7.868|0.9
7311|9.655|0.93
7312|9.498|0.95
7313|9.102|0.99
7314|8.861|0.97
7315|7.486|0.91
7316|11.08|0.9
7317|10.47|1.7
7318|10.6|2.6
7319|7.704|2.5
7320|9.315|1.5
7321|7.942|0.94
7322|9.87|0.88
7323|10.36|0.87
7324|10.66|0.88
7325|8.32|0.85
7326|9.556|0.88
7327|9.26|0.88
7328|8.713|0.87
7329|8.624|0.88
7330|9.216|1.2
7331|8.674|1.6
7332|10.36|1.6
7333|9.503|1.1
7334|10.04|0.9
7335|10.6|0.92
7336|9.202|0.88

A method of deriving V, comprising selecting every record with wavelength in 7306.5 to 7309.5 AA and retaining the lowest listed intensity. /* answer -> 9.196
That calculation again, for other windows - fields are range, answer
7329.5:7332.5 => 8.674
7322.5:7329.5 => 8.32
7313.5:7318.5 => 7.486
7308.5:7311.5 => 7.868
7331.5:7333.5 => 9.503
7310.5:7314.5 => 8.861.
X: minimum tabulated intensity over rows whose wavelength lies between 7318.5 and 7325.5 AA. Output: 7.704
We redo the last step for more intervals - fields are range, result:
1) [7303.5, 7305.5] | 10.4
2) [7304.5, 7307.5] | 9.482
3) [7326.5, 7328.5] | 8.713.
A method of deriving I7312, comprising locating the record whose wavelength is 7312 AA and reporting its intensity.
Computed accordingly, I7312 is 9.498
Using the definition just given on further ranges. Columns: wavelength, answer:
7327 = 9.26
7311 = 9.655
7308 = 10.14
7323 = 10.36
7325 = 8.32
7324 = 10.66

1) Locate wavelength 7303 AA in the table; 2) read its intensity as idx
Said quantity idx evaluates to 9.151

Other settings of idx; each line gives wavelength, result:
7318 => 10.6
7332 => 10.36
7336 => 9.202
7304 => 10.4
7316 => 11.08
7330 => 9.216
